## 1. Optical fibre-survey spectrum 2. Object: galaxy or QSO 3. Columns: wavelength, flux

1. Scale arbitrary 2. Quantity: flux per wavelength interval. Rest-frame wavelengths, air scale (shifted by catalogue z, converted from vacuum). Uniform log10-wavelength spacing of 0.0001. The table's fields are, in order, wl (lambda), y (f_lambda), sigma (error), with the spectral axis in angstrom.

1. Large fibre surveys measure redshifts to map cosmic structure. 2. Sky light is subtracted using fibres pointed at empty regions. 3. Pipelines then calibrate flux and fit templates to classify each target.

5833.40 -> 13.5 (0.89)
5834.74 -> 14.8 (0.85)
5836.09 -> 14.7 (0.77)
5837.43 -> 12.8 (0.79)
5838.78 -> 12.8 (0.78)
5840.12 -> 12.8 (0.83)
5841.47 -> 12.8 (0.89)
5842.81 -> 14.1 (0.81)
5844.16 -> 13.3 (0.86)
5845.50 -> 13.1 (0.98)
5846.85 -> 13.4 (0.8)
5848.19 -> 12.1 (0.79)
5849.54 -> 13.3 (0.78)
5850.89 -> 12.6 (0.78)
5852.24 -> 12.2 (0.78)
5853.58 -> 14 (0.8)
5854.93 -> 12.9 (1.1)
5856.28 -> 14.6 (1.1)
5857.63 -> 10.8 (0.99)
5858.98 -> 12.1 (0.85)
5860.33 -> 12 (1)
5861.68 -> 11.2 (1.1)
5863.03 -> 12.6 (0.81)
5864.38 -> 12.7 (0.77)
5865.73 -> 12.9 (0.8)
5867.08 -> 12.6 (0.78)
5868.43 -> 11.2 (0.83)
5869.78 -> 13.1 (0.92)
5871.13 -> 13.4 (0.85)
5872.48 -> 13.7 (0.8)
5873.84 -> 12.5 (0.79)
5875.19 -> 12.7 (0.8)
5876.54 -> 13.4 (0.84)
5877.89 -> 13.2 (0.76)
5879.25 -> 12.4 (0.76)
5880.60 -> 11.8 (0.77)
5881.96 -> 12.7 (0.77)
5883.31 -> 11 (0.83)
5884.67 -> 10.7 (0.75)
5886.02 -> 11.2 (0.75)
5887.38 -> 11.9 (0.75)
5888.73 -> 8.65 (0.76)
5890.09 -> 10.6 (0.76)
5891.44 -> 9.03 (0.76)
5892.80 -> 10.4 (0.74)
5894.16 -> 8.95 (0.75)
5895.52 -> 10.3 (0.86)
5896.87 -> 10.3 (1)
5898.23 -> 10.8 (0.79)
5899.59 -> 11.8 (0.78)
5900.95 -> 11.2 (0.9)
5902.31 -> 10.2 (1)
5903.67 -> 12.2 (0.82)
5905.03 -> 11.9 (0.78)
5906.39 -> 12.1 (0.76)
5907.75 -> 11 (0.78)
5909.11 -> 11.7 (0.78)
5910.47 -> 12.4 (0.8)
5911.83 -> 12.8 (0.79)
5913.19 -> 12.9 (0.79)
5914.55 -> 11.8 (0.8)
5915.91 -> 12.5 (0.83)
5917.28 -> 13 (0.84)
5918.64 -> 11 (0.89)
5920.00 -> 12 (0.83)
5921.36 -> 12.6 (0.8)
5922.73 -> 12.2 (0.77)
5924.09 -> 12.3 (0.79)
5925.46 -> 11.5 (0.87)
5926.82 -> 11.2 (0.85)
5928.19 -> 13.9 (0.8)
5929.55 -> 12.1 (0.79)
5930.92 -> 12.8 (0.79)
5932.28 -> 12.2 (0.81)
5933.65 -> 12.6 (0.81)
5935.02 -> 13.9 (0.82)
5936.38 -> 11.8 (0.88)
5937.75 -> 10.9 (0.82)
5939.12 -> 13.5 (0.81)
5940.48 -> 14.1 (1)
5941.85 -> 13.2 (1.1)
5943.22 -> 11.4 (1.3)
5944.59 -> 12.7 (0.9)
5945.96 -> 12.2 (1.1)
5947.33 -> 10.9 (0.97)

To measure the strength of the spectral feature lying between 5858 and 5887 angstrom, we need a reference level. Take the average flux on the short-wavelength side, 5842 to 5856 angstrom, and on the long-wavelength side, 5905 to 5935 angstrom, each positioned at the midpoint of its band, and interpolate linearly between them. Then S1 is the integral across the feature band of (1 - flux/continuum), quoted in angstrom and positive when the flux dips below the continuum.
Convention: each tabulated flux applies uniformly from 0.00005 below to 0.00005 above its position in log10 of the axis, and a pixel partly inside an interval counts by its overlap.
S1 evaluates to 1.20 angstrom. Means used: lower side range 13.1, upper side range 12.2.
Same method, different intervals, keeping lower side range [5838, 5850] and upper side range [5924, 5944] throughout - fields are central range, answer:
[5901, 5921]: 1.1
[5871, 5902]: 3.5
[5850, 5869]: 0.7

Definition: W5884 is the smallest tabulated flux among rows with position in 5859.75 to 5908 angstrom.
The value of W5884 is 8.65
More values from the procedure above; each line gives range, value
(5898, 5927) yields 10.2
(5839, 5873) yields 10.8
